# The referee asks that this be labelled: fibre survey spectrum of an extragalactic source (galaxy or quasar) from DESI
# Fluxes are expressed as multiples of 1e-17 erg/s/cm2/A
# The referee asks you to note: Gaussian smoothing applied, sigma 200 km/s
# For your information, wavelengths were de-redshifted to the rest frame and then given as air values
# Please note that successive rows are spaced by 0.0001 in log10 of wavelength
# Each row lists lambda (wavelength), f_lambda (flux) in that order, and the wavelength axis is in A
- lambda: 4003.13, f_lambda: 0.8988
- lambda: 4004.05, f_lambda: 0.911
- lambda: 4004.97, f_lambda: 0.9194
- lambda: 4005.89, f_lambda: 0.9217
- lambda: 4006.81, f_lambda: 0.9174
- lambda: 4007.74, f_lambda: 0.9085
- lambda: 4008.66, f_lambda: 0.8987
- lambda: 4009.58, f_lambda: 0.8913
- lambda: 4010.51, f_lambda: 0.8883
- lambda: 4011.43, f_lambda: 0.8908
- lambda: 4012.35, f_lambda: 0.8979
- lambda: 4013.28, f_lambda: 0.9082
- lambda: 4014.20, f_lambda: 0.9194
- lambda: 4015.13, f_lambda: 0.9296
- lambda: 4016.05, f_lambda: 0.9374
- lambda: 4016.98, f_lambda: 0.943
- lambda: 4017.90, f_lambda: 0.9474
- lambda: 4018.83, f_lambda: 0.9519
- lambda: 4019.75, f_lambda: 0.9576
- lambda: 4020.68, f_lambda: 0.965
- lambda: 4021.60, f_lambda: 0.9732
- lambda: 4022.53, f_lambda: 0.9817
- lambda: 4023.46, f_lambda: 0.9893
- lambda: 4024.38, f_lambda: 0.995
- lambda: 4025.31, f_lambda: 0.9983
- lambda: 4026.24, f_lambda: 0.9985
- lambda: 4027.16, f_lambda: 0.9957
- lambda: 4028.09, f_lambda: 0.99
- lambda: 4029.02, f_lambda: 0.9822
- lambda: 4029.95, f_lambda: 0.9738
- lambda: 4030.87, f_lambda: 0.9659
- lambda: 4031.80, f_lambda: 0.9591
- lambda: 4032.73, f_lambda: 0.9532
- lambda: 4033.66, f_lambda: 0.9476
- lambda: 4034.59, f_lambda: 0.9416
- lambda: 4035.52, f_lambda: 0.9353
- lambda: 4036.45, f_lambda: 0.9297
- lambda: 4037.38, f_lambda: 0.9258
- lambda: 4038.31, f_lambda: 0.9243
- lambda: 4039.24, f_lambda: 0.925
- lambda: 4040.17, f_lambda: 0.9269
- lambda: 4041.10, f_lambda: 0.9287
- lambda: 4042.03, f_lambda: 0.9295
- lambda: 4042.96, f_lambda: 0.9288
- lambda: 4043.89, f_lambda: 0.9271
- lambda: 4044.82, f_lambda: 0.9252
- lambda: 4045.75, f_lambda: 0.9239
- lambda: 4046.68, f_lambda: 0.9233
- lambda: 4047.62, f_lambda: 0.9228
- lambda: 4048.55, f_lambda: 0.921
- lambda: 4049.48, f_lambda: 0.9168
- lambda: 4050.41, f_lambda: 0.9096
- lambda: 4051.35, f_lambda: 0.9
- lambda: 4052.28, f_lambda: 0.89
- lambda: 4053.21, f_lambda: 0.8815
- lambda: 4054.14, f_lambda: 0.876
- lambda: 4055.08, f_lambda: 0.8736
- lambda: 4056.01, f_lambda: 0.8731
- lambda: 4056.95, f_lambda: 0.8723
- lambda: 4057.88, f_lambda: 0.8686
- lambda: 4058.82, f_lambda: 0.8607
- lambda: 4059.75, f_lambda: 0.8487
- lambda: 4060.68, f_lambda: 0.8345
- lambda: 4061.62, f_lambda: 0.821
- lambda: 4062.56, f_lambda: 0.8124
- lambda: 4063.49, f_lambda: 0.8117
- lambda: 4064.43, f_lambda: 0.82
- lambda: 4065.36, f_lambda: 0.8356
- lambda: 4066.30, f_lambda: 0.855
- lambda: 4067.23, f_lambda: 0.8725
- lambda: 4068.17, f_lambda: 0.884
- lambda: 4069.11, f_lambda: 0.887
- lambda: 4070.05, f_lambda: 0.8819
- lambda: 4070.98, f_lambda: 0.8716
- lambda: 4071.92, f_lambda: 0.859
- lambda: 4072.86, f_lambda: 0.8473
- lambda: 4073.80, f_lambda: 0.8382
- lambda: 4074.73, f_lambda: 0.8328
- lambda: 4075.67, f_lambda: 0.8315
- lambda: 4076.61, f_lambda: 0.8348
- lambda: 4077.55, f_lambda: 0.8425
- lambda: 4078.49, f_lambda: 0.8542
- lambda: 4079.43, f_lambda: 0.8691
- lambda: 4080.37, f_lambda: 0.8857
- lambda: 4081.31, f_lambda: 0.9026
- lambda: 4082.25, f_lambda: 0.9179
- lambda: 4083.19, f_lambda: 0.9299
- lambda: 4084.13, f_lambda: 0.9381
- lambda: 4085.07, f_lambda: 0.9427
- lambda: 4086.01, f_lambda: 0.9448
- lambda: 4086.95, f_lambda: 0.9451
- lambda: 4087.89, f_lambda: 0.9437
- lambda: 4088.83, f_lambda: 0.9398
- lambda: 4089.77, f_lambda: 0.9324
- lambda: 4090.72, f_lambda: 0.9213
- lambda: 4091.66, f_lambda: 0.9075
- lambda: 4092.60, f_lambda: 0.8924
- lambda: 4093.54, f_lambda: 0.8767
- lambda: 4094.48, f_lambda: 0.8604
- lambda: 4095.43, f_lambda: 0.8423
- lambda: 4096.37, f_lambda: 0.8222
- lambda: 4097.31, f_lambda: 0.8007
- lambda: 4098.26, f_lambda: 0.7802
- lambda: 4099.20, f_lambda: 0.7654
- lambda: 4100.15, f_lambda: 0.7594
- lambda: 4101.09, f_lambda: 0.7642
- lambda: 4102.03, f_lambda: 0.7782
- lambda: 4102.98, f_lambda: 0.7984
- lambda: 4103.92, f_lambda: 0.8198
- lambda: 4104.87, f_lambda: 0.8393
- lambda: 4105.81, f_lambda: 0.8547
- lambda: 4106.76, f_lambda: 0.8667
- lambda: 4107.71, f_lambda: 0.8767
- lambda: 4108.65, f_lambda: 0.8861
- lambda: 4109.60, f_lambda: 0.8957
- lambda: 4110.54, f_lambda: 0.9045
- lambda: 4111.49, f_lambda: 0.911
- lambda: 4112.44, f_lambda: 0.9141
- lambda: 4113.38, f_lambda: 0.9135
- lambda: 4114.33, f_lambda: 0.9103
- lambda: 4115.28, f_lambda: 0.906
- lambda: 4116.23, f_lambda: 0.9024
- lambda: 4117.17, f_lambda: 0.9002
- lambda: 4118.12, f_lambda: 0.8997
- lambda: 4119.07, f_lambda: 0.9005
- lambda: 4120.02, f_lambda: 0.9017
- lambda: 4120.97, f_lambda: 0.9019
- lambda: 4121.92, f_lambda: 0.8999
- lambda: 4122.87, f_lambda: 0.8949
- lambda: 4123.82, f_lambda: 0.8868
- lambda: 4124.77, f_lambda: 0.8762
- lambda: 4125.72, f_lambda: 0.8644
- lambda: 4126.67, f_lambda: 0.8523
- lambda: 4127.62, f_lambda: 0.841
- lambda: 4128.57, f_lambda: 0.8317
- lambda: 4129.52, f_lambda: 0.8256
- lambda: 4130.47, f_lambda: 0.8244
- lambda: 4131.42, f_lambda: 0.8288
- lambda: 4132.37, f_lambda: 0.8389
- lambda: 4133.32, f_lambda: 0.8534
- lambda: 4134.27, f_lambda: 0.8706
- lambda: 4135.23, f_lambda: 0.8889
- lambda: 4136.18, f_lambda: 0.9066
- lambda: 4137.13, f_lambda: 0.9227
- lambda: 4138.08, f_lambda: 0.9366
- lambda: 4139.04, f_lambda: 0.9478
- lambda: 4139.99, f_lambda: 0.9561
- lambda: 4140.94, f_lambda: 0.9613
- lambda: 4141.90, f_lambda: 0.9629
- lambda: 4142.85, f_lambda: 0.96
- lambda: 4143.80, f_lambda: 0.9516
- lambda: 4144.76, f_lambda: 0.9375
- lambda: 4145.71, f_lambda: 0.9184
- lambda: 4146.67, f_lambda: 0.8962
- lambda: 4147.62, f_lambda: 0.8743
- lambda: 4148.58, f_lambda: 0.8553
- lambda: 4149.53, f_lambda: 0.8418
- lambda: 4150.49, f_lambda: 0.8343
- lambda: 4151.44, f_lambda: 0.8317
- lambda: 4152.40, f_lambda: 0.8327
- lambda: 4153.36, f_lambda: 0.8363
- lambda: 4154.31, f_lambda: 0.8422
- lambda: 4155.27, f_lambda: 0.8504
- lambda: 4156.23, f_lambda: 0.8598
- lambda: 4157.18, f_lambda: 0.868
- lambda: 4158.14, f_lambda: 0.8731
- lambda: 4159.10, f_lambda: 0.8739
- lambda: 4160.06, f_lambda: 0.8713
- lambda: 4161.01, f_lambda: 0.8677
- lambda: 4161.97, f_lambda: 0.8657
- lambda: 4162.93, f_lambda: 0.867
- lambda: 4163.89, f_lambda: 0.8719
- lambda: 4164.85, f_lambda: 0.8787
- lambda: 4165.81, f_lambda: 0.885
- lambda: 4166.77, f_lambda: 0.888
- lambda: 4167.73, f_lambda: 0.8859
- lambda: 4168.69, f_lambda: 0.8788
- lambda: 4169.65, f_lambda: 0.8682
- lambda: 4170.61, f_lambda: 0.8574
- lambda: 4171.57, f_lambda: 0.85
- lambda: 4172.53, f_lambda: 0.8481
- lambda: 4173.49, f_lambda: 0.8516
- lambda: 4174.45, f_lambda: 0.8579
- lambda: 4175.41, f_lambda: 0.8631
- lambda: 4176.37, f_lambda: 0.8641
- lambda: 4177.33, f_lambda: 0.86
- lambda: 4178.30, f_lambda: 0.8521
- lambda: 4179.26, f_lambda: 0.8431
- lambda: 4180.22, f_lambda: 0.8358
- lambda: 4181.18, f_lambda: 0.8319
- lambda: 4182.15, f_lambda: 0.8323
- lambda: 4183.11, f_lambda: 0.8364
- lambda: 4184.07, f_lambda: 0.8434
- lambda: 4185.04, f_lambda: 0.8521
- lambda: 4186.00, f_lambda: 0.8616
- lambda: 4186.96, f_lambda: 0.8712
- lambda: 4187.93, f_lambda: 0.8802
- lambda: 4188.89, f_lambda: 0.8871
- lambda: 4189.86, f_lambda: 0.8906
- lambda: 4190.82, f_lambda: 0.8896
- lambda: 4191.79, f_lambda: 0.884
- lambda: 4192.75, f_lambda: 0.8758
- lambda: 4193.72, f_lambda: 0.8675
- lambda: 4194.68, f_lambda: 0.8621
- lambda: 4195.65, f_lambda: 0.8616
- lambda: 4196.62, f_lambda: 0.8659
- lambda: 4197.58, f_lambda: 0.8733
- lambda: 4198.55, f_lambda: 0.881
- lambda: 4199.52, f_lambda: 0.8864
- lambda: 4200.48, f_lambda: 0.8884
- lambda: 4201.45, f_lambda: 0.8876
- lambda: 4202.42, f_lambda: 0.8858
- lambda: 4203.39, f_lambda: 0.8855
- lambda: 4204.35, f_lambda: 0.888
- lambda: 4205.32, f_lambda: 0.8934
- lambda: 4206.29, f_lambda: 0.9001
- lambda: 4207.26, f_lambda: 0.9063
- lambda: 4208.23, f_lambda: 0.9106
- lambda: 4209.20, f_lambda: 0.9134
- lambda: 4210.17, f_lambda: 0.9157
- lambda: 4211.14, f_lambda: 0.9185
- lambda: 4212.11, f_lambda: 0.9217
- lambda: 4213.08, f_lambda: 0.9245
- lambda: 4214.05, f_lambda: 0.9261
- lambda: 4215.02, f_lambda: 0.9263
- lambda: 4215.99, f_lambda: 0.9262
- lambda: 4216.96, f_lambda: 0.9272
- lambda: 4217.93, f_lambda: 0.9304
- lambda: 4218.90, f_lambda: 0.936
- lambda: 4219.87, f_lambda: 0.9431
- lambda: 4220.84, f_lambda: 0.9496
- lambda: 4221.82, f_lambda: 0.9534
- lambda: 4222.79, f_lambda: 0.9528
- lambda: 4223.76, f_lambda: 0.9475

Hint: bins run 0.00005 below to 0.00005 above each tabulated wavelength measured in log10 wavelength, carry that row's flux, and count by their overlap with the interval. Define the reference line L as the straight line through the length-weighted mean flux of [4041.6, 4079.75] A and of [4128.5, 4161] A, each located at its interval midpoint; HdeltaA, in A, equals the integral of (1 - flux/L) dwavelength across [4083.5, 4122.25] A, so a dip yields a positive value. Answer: 0.0 A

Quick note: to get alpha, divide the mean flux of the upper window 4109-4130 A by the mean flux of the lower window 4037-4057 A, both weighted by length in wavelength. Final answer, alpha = 1.0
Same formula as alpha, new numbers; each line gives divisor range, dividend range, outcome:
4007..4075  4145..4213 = 0.96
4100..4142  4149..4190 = 0.98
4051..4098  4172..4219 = 1.01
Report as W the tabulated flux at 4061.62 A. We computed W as 0.821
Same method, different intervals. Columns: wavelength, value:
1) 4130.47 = 0.8244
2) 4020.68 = 0.965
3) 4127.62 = 0.841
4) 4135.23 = 0.8889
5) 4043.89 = 0.9271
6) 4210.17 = 0.9157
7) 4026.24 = 0.9985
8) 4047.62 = 0.9228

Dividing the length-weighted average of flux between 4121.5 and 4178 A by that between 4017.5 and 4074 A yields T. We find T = 0.96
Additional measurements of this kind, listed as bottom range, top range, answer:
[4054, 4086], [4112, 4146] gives 1.04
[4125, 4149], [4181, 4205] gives 0.98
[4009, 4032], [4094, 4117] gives 0.89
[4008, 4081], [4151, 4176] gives 0.95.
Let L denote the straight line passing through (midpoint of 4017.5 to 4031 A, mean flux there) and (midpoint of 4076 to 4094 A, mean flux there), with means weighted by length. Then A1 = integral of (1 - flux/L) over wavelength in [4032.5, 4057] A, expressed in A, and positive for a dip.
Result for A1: 1.0 A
